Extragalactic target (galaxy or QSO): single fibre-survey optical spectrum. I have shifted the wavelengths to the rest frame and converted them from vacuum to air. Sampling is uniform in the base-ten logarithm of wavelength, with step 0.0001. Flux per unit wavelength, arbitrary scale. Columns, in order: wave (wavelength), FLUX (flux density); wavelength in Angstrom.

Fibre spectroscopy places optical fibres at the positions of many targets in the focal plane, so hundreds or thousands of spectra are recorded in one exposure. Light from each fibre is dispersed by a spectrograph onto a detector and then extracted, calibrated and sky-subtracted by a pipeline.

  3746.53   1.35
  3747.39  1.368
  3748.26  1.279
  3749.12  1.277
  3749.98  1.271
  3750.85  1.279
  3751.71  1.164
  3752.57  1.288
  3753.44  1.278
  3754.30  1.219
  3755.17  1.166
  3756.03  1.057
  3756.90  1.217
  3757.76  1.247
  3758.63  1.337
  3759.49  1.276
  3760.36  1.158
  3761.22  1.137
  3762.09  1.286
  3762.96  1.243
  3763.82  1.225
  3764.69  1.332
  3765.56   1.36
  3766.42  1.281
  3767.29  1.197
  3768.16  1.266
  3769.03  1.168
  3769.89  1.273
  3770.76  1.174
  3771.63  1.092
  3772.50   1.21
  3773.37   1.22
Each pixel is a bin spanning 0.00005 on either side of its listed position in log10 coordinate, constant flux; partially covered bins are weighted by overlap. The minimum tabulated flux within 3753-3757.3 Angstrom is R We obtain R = 1.057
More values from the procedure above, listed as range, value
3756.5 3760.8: 1.158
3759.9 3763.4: 1.137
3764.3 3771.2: 1.168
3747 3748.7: 1.279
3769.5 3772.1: 1.092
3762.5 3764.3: 1.225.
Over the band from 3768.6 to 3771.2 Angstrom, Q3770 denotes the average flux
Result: 1.21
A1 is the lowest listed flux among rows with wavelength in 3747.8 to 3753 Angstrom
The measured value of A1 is 1.164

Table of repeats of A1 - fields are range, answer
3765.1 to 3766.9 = 1.281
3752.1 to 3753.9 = 1.278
